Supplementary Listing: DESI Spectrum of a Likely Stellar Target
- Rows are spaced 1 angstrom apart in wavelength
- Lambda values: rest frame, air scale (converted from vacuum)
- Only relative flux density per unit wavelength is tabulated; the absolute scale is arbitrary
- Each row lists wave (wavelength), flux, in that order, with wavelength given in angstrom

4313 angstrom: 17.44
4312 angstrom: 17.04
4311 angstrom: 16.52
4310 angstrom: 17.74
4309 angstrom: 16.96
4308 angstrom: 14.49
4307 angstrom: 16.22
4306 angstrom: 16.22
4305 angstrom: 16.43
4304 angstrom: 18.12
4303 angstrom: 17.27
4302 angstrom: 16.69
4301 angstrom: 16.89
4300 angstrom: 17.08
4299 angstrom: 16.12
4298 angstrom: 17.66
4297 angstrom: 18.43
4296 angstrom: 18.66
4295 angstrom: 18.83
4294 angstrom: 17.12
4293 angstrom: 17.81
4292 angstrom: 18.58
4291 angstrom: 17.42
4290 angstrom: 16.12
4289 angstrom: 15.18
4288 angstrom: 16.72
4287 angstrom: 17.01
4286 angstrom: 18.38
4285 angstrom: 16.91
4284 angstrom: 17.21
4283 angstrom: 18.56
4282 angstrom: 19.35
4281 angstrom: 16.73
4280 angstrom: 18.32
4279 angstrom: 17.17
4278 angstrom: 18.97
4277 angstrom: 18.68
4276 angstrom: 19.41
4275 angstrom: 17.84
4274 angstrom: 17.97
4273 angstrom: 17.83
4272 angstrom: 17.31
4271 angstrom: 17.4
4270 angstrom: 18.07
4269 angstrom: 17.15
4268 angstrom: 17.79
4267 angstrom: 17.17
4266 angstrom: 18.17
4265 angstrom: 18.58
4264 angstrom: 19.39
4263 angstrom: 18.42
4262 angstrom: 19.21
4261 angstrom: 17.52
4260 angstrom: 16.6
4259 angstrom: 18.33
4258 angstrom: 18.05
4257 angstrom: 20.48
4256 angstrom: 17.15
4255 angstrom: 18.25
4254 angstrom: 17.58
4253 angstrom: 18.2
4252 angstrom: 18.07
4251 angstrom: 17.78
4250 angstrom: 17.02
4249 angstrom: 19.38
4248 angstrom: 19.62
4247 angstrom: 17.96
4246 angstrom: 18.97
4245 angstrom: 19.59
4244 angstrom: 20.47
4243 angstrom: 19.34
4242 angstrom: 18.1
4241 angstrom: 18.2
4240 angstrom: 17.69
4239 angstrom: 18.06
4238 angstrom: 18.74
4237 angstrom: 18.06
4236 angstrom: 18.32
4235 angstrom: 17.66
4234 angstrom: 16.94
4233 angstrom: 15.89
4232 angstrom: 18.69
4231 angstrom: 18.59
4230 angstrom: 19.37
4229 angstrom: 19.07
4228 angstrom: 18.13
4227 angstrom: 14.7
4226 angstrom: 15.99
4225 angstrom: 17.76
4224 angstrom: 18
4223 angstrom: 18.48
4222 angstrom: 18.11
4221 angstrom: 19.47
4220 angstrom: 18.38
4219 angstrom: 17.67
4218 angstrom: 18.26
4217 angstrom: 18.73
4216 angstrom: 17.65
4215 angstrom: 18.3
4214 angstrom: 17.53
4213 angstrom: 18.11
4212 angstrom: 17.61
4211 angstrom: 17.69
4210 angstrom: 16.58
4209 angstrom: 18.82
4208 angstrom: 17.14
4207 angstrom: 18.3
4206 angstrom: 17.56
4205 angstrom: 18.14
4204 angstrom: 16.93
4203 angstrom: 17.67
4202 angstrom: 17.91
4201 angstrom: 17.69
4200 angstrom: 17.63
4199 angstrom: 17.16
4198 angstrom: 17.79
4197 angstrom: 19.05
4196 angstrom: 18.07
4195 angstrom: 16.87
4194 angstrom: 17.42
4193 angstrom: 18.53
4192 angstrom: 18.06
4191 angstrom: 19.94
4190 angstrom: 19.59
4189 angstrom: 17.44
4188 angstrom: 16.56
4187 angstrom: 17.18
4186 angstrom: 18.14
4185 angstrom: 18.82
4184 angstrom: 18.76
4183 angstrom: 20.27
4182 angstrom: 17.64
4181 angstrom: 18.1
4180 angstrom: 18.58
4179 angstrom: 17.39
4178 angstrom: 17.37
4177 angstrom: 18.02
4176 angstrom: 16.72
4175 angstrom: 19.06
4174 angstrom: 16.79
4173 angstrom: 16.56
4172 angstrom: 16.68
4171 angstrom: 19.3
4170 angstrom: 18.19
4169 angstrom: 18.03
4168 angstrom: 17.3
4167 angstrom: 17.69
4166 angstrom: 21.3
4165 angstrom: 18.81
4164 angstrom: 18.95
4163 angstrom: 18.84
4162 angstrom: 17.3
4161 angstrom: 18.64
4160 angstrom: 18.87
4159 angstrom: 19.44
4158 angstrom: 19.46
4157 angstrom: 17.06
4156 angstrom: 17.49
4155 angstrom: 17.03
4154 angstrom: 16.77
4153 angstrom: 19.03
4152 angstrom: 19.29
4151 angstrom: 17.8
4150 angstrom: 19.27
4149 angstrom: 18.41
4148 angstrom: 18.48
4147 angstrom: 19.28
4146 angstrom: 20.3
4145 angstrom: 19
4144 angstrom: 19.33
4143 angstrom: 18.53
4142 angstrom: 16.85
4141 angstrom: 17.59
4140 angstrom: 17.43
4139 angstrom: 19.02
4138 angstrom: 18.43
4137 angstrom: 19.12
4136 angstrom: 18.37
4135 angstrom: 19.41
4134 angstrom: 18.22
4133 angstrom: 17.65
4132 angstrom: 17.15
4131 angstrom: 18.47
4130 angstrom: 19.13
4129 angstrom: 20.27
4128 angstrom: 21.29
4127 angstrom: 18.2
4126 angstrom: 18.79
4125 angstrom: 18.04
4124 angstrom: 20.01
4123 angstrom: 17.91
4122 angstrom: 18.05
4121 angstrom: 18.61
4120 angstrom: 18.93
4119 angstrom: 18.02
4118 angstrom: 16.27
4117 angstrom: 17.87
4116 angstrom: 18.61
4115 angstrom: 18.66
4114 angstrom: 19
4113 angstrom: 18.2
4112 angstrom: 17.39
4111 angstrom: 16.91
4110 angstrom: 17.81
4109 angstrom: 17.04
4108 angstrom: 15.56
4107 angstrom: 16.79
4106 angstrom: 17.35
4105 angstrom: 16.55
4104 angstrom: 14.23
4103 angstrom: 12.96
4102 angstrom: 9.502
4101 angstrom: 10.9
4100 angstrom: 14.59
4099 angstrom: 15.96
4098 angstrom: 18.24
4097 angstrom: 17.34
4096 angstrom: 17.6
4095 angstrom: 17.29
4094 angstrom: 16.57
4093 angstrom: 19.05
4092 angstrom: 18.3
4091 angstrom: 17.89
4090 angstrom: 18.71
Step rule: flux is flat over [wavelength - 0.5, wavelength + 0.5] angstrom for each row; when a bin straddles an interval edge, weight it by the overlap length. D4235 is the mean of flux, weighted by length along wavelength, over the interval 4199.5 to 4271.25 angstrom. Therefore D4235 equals 18.1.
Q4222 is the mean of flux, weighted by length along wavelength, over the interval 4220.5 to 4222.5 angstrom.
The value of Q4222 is 18.8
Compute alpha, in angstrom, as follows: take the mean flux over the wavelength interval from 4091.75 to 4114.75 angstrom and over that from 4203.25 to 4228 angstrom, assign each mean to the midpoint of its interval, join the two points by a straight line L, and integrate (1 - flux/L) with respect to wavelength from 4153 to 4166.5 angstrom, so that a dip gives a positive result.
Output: -1.1 angstrom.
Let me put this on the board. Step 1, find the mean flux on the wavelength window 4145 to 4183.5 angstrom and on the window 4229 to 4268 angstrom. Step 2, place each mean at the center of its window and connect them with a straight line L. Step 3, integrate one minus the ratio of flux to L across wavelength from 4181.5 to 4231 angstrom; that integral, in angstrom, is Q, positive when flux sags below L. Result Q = 0.9 angstrom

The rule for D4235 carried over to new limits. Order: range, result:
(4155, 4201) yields 18.1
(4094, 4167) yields 17.9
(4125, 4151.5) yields 18.7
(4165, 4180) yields 17.9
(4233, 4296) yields 18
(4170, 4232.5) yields 17.9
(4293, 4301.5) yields 17.6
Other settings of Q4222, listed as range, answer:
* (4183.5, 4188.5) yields 17.9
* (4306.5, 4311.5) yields 16.4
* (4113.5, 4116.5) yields 18.8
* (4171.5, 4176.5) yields 17.2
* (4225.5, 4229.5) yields 17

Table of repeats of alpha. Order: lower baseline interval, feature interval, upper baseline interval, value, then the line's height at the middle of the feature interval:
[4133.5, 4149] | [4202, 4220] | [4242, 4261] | 0.67 angstrom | 18.5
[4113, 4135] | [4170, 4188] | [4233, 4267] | 0.50 angstrom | 18.4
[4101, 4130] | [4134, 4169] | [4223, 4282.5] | -1.88 angstrom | 17.6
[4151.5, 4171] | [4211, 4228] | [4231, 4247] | 0.50 angstrom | 18.3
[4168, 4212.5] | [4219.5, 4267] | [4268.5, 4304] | -1.24 angstrom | 17.8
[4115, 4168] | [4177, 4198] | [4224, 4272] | 0.20 angstrom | 18.3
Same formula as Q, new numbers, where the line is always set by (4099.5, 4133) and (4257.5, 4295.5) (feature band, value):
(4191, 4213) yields -0.31 angstrom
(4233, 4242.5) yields -0.10 angstrom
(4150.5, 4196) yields -1.83 angstrom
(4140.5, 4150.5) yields -0.78 angstrom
